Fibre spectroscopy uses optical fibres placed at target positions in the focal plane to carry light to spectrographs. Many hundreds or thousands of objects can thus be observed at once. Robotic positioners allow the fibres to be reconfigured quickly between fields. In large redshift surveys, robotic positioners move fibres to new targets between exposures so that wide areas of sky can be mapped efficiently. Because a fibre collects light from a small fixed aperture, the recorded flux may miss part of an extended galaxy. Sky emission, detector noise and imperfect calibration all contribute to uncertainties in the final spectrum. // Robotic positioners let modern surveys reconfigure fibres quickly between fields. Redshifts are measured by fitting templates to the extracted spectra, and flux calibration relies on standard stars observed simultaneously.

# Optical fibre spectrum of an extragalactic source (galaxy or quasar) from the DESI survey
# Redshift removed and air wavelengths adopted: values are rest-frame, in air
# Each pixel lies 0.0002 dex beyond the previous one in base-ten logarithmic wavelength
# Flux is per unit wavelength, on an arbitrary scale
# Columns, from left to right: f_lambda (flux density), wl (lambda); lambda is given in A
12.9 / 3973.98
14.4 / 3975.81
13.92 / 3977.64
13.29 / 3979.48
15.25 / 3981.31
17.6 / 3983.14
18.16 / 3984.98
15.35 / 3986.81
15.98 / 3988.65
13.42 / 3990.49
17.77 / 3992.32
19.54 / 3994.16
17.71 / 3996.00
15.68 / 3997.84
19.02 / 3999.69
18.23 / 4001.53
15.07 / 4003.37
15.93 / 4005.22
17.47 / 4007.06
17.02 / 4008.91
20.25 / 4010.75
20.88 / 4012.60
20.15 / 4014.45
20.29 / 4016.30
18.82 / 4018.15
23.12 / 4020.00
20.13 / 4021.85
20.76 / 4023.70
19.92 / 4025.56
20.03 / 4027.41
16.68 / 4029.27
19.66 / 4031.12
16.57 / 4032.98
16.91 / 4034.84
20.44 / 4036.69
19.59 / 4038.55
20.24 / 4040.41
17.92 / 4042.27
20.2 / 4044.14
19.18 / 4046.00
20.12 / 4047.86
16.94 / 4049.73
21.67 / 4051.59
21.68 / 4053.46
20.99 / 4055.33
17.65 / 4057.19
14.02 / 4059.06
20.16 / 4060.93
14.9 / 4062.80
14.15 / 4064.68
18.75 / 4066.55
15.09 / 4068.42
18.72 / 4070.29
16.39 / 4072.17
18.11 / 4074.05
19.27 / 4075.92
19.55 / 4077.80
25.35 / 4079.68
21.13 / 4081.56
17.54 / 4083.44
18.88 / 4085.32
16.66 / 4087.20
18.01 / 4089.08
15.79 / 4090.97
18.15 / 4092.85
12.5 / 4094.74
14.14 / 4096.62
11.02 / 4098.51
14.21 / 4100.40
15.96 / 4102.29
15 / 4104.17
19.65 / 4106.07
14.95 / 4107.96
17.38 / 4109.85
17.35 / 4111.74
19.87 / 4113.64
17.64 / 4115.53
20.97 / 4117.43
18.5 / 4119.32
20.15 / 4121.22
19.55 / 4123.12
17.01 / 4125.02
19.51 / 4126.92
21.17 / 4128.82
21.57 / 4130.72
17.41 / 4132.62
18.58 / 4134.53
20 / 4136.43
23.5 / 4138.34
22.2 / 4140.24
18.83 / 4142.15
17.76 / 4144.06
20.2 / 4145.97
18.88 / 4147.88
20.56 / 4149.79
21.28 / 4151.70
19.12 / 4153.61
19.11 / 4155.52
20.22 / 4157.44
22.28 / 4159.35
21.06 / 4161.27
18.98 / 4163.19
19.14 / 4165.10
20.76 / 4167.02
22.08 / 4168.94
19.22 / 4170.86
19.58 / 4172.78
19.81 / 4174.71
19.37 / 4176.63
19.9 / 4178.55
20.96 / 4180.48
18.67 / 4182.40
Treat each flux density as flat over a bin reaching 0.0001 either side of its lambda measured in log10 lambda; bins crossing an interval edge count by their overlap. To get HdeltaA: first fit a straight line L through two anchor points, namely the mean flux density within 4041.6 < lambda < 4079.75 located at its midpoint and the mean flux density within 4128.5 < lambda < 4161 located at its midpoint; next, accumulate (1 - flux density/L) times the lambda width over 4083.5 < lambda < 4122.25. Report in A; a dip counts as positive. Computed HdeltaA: 4.93 A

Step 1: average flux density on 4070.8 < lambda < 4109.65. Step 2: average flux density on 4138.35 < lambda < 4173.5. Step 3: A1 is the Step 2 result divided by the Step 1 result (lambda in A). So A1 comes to 1.2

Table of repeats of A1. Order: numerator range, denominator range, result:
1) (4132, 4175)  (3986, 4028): 1.09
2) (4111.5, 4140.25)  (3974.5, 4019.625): 1.15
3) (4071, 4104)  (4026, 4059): 0.90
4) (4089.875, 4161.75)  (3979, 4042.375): 1.02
